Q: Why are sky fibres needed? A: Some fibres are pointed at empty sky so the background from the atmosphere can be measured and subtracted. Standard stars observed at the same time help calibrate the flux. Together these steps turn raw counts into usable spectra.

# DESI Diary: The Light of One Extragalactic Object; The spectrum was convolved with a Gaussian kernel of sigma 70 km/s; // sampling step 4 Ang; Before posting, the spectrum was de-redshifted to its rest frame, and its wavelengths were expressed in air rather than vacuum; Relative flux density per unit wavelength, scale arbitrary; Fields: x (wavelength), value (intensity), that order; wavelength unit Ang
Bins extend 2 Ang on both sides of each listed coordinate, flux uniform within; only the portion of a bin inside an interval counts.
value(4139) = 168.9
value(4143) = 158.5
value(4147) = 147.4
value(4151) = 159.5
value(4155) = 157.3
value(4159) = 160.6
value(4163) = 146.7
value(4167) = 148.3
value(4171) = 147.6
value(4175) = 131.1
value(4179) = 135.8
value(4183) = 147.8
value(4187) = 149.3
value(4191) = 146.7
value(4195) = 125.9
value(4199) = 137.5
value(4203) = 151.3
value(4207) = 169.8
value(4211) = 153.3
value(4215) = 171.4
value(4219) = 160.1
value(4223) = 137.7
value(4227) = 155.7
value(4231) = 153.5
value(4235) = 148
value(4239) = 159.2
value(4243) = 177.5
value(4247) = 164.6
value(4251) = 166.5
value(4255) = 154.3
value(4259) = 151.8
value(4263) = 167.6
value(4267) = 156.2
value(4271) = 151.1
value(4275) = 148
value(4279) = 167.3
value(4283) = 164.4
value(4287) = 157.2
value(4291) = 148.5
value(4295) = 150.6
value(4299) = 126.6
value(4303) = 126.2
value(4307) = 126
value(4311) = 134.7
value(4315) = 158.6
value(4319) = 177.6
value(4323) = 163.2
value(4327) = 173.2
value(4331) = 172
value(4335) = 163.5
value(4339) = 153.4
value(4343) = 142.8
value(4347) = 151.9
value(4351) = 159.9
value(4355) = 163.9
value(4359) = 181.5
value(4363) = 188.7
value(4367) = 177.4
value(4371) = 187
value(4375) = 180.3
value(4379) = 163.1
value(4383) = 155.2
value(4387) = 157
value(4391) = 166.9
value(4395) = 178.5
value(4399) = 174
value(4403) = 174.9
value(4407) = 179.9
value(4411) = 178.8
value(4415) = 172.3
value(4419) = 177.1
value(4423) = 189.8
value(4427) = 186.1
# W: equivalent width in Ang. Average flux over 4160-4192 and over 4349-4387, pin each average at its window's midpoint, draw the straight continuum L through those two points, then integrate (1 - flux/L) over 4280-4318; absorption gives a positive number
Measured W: 4.0 Ang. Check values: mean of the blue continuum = 145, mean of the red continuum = 172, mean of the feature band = 145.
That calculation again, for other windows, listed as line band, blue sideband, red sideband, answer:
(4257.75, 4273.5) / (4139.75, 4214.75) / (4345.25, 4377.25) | 0.44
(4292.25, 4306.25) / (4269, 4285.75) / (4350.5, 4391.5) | 2.30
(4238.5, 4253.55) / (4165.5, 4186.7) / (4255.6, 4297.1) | -1.51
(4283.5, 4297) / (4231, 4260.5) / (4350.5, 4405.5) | 0.88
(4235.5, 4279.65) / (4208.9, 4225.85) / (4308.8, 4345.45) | -0.73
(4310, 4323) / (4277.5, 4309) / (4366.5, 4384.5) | -0.54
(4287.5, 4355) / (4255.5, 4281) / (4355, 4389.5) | 5.29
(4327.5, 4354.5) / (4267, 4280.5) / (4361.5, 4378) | 2.38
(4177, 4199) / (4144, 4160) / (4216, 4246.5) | 2.20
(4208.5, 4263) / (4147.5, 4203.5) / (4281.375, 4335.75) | -3.44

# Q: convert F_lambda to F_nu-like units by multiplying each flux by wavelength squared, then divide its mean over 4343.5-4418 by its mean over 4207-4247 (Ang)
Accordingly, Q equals 1.16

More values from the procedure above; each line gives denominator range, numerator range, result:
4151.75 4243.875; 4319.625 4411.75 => 1.21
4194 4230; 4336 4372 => 1.17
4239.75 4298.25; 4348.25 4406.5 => 1.14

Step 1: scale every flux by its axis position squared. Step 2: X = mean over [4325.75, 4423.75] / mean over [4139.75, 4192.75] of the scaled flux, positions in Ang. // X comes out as 1.3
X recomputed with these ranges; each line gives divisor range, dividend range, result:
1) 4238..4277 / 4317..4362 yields 1.07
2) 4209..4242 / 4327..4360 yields 1.10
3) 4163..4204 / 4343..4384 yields 1.30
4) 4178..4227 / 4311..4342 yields 1.16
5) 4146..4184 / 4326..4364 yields 1.21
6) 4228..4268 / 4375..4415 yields 1.14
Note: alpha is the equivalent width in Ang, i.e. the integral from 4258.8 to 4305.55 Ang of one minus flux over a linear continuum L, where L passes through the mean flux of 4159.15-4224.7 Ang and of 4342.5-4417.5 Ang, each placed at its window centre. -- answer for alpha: 2.3 Ang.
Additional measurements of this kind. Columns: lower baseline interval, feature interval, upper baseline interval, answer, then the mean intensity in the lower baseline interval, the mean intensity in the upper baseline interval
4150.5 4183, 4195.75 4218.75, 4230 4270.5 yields -0.2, 148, 160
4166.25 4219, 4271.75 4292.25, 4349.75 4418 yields 0.3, 148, 173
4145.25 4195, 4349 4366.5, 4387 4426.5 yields -0.4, 147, 176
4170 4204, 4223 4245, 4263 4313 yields -2.0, 141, 147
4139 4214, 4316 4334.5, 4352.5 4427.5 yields -0.3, 149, 175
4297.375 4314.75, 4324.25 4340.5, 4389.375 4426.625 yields -2.6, 131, 177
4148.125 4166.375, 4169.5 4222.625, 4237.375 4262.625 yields 3.5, 155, 163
